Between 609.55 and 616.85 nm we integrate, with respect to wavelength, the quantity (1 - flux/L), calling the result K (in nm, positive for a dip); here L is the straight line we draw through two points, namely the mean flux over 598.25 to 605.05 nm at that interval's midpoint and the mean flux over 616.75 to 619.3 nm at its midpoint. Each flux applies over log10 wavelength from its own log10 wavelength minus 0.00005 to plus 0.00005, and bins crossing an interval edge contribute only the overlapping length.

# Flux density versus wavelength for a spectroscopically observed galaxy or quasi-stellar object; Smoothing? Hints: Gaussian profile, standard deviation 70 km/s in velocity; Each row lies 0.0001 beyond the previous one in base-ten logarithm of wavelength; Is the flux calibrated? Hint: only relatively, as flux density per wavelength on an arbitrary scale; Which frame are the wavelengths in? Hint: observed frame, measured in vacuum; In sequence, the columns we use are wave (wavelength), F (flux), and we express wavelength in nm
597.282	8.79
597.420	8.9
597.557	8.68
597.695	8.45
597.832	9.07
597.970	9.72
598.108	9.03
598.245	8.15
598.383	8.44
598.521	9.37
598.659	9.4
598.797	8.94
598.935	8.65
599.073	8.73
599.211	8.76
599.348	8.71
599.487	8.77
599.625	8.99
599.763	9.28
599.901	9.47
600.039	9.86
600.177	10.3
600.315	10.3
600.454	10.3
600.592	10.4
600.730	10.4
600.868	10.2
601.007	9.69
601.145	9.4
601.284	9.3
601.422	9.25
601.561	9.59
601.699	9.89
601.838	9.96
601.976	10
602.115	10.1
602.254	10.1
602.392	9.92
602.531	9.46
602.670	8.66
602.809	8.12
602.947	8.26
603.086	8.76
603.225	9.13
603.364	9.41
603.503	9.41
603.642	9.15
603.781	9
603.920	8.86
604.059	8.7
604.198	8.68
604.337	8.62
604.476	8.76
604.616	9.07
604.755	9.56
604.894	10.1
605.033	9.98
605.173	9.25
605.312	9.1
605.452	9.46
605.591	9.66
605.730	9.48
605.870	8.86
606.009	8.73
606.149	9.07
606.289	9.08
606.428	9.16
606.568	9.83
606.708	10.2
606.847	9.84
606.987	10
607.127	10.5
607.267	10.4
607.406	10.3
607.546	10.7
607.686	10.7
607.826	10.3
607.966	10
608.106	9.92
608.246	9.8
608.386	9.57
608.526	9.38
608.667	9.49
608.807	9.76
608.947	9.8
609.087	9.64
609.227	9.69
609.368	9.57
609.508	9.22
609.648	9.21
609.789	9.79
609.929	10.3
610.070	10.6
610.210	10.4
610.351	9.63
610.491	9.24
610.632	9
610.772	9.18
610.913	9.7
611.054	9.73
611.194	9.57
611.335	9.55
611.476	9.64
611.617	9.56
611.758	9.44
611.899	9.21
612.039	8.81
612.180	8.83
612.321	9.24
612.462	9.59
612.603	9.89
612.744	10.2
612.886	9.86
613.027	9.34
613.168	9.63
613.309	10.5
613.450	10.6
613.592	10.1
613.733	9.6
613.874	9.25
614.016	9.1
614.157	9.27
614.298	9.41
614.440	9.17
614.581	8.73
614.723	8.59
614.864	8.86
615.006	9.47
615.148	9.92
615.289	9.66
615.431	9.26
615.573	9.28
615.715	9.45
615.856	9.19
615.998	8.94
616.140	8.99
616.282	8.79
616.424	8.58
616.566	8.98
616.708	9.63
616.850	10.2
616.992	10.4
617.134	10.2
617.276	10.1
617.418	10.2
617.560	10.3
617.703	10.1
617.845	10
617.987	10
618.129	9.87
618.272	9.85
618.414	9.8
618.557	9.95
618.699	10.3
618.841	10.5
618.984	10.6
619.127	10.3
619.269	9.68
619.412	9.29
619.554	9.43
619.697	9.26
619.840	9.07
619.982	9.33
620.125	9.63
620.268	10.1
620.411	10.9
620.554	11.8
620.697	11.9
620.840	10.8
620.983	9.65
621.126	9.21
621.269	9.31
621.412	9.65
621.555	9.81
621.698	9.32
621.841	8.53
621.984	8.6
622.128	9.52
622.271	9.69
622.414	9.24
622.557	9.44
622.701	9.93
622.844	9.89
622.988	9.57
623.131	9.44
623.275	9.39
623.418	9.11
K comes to 0.32 nm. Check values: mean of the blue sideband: 9.33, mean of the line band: 9.47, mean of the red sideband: 10.1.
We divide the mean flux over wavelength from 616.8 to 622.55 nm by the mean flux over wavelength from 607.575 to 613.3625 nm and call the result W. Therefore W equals 1.02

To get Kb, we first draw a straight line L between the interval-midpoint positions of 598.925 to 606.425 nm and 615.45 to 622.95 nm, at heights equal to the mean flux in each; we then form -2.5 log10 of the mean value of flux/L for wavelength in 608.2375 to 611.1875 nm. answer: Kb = -0.01 mag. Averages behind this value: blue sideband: 9.35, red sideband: 9.75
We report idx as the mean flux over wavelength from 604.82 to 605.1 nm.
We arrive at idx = 10.1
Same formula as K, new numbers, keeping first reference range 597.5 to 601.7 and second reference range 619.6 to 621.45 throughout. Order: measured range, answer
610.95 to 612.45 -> 0.057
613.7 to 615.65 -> 0.118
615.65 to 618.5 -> 0.070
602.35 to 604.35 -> 0.110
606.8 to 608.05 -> -0.093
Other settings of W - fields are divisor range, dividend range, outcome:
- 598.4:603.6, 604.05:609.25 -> 1.02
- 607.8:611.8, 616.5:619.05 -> 1.04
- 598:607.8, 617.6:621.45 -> 1.06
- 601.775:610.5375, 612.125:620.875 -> 1.02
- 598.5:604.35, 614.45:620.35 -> 1.03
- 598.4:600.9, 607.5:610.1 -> 1.04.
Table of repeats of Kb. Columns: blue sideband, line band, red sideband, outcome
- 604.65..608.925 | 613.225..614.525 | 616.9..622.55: 0.02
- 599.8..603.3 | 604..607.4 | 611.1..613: 0.02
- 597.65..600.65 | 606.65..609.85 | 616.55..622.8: -0.04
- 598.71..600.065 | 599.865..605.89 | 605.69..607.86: -0.01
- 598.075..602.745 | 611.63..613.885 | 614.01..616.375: -0.05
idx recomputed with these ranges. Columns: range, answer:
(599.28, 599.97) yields 9.04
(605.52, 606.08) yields 9.19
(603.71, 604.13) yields 8.86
